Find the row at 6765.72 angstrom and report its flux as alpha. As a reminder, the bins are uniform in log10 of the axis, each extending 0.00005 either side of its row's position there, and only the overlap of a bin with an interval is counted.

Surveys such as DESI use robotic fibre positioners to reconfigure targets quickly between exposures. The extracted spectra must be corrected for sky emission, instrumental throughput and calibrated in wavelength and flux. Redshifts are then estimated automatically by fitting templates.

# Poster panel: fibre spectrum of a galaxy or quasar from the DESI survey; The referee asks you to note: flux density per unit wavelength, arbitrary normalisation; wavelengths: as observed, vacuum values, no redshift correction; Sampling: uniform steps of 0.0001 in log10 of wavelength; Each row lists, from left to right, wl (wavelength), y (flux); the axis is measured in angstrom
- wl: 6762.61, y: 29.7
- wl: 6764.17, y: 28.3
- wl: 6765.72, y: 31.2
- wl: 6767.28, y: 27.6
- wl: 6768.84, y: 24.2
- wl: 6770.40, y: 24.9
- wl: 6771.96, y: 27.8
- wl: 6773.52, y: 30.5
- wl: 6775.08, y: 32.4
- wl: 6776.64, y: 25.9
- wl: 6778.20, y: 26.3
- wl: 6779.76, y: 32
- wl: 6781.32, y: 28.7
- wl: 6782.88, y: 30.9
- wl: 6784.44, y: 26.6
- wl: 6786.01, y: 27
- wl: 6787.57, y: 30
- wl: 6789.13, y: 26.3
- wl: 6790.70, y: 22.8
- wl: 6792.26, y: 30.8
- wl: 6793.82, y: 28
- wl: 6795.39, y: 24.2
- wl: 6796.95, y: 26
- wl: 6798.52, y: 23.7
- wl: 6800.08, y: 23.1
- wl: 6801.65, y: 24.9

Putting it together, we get 31.2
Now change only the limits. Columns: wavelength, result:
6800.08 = 23.1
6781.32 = 28.7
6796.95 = 26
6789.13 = 26.3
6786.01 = 27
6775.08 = 32.4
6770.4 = 24.9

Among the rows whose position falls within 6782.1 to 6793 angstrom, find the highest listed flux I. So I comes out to 30.9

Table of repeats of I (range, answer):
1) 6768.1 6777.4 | 32.4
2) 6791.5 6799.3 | 30.8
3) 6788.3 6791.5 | 26.3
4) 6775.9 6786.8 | 32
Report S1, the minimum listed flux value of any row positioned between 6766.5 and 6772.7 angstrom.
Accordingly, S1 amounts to 24.2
